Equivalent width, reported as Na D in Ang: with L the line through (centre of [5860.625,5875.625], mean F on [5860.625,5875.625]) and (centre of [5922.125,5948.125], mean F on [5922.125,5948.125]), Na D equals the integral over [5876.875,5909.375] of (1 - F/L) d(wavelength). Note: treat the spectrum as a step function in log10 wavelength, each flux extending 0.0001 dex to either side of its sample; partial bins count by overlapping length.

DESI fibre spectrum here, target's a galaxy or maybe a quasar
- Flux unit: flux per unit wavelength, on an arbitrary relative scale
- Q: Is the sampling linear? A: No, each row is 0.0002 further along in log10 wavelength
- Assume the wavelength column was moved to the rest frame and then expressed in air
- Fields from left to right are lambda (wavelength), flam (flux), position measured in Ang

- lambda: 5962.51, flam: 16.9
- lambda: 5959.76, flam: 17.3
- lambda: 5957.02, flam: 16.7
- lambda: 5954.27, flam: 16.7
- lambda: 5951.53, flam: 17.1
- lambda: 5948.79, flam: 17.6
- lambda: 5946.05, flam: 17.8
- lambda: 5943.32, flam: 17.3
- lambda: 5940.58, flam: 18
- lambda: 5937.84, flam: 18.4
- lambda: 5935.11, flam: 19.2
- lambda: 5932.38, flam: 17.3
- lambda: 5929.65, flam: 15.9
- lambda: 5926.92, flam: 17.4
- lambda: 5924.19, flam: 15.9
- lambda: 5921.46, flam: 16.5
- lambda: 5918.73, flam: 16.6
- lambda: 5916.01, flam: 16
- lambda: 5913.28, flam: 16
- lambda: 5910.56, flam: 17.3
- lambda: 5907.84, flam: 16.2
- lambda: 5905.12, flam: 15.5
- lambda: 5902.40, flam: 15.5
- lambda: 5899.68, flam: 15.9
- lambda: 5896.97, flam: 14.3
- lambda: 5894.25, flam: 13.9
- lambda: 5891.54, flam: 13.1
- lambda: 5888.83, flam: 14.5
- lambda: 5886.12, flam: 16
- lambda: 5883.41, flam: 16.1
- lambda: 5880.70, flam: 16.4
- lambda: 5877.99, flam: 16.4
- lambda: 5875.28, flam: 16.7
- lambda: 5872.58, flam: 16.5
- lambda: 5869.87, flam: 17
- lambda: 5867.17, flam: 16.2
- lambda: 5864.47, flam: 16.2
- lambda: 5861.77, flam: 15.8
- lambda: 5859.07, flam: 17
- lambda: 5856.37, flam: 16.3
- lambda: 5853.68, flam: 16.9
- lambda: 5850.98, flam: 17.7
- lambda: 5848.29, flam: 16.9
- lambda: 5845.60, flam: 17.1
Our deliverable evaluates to 2.8 Ang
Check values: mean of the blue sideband 16.4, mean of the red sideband 17.4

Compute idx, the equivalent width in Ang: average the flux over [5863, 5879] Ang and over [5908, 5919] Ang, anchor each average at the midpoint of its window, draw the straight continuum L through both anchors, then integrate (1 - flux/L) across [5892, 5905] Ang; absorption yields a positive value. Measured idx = 1.3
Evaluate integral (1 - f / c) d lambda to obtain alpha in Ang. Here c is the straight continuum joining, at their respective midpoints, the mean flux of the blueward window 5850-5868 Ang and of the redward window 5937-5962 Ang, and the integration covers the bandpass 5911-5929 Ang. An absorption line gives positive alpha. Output 0.7 Ang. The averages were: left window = 16.6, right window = 17.4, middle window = 16.4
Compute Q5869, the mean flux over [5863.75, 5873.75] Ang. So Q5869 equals 16.5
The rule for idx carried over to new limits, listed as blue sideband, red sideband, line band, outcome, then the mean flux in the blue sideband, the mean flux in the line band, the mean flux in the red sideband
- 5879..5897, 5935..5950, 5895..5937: 0.4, 15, 16.4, 18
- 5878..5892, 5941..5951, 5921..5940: -0.3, 15.5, 17.3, 17.6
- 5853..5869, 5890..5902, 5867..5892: -1.0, 16.4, 16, 14.4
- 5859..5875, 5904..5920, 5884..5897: 1.5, 16.4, 14.5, 16.3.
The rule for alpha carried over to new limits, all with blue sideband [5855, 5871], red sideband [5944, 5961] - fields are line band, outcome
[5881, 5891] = 0.7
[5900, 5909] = 0.6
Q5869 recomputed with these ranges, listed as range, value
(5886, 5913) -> 15.2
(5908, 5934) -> 16.6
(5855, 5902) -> 15.8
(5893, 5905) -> 15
